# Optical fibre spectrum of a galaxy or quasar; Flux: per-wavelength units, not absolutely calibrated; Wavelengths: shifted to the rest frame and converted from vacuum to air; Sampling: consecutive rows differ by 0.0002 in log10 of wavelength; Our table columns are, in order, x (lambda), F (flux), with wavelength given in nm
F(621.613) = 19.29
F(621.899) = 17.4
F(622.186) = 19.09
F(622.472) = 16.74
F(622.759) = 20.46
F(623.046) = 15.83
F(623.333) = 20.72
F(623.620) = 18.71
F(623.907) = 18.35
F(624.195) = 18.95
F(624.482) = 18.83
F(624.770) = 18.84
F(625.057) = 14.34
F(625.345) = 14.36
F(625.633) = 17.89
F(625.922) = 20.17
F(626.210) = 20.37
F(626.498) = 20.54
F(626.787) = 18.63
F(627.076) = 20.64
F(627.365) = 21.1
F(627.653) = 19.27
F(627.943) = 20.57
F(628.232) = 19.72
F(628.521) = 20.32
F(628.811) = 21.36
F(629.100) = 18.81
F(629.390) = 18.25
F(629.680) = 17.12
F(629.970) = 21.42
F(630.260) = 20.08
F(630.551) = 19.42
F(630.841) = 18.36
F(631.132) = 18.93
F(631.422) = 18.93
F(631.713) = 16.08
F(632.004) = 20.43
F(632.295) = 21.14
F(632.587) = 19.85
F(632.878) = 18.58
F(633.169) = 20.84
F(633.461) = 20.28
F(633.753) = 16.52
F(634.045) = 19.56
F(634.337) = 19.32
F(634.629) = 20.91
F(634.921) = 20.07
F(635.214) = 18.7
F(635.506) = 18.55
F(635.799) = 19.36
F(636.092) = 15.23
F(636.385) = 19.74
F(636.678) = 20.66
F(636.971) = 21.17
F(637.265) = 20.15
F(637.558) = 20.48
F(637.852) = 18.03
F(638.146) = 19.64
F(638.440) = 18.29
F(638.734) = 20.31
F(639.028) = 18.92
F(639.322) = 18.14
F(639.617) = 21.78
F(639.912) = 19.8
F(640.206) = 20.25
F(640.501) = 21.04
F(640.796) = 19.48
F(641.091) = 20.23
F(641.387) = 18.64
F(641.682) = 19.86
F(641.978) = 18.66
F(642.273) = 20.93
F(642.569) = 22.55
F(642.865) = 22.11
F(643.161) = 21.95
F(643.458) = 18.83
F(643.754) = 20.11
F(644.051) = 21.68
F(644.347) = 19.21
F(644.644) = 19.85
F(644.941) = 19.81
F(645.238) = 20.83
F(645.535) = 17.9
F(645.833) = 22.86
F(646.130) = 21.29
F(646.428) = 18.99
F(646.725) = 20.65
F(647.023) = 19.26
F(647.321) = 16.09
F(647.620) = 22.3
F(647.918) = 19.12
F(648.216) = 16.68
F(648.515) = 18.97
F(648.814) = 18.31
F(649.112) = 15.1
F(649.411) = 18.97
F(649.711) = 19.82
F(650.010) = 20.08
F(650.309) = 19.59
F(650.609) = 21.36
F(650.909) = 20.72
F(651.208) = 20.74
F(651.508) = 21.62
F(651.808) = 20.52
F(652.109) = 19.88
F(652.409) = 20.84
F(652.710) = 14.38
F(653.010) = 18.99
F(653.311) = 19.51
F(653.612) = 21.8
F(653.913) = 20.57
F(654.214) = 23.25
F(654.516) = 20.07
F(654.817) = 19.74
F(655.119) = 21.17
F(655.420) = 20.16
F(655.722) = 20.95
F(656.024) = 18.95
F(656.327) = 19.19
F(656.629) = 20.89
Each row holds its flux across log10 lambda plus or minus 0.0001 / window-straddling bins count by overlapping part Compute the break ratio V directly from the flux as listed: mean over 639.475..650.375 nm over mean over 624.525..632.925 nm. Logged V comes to 1.03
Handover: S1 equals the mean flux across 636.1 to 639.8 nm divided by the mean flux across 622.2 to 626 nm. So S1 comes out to 1.09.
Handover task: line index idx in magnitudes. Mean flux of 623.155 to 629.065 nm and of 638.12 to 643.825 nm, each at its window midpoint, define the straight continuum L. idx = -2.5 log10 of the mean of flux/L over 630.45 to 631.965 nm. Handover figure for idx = 0.06 mag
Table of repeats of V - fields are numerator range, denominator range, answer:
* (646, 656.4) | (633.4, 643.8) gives 1.00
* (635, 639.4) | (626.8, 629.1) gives 0.95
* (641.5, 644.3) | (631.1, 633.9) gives 1.08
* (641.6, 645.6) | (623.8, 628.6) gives 1.07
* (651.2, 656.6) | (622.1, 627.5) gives 1.08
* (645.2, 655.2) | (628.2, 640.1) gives 1.02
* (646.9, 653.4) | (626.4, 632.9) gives 0.98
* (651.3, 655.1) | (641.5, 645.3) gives 0.98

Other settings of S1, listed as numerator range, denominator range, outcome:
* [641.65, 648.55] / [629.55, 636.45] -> 1.05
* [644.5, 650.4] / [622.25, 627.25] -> 1.04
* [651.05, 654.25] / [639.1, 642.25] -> 1.01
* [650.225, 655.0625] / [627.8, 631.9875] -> 1.05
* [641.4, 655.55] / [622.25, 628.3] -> 1.06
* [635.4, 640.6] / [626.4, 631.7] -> 1.00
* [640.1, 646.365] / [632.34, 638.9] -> 1.05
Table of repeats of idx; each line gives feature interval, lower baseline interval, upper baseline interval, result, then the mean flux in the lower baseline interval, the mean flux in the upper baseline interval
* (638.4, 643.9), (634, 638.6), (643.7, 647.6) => -0.025 mag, 19.4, 20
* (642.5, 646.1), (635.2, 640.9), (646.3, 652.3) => -0.062 mag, 19.5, 19.5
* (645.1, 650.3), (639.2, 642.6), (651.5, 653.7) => 0.027 mag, 20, 19.5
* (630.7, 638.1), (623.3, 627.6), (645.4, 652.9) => -0.014 mag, 18.8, 19.4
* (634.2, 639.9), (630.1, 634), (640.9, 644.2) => 0.020 mag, 19.2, 20.5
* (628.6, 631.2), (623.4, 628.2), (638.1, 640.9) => -0.010 mag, 18.9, 19.8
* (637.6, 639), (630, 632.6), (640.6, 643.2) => 0.050 mag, 19.3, 20.4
